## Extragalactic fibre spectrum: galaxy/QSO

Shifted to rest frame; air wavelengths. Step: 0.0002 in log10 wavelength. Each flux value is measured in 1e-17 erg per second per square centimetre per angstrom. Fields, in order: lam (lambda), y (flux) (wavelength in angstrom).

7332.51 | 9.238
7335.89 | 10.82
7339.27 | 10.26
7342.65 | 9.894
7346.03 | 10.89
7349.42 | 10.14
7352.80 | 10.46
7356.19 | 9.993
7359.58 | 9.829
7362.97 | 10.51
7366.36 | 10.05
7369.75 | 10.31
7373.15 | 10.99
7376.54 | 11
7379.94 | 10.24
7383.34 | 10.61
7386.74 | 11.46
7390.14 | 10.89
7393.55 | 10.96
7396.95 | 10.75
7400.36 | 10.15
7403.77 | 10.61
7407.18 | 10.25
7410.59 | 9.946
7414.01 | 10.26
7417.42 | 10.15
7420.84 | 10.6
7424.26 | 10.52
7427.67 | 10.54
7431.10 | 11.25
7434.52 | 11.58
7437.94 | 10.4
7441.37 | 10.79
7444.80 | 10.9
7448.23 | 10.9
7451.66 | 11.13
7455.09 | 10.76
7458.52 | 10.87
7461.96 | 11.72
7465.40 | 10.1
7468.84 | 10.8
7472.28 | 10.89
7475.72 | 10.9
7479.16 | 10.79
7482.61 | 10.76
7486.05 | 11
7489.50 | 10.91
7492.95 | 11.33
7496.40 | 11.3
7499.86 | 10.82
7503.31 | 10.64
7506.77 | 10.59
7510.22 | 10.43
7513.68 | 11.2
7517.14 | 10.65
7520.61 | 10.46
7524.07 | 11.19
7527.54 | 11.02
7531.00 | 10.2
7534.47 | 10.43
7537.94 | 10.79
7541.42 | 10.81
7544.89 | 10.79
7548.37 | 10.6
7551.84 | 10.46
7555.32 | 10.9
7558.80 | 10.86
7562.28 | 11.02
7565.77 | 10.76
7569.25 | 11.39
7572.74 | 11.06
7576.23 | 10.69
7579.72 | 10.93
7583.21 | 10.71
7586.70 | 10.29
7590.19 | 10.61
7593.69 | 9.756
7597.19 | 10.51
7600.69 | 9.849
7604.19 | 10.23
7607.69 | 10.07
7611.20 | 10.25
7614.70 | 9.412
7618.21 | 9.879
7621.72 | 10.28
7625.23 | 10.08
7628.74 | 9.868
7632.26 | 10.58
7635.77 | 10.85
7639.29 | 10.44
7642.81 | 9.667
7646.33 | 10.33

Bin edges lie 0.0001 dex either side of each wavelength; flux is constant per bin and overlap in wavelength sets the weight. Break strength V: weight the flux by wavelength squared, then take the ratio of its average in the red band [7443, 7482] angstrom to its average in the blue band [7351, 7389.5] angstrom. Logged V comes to 1.06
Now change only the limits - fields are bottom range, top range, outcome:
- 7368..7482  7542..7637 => 1.02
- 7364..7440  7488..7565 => 1.05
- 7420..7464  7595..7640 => 0.98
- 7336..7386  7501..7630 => 1.07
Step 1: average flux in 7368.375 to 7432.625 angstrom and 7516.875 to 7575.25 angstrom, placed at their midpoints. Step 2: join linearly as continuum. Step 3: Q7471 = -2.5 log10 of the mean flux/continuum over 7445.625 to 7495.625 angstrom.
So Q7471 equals -0.024 mag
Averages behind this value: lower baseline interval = 10.6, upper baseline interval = 10.8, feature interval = 10.9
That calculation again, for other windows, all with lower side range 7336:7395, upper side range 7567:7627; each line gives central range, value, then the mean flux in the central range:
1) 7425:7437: -0.06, 11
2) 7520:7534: -0.03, 10.7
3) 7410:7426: 0.02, 10.3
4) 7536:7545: -0.04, 10.8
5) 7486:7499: -0.07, 11.1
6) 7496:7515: -0.04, 10.8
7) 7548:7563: -0.04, 10.8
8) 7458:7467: -0.05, 10.9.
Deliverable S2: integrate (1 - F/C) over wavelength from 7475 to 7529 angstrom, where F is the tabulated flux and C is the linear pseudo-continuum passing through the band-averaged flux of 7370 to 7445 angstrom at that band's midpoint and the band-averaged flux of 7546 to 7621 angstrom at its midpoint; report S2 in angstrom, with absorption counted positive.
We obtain -1.6 angstrom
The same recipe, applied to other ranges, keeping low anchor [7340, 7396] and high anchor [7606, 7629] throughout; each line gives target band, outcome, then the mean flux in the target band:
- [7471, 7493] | -1.4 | 10.9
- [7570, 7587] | -1.3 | 10.8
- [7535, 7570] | -2.4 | 10.8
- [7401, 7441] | -0.6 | 10.6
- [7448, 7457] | -0.5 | 10.9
